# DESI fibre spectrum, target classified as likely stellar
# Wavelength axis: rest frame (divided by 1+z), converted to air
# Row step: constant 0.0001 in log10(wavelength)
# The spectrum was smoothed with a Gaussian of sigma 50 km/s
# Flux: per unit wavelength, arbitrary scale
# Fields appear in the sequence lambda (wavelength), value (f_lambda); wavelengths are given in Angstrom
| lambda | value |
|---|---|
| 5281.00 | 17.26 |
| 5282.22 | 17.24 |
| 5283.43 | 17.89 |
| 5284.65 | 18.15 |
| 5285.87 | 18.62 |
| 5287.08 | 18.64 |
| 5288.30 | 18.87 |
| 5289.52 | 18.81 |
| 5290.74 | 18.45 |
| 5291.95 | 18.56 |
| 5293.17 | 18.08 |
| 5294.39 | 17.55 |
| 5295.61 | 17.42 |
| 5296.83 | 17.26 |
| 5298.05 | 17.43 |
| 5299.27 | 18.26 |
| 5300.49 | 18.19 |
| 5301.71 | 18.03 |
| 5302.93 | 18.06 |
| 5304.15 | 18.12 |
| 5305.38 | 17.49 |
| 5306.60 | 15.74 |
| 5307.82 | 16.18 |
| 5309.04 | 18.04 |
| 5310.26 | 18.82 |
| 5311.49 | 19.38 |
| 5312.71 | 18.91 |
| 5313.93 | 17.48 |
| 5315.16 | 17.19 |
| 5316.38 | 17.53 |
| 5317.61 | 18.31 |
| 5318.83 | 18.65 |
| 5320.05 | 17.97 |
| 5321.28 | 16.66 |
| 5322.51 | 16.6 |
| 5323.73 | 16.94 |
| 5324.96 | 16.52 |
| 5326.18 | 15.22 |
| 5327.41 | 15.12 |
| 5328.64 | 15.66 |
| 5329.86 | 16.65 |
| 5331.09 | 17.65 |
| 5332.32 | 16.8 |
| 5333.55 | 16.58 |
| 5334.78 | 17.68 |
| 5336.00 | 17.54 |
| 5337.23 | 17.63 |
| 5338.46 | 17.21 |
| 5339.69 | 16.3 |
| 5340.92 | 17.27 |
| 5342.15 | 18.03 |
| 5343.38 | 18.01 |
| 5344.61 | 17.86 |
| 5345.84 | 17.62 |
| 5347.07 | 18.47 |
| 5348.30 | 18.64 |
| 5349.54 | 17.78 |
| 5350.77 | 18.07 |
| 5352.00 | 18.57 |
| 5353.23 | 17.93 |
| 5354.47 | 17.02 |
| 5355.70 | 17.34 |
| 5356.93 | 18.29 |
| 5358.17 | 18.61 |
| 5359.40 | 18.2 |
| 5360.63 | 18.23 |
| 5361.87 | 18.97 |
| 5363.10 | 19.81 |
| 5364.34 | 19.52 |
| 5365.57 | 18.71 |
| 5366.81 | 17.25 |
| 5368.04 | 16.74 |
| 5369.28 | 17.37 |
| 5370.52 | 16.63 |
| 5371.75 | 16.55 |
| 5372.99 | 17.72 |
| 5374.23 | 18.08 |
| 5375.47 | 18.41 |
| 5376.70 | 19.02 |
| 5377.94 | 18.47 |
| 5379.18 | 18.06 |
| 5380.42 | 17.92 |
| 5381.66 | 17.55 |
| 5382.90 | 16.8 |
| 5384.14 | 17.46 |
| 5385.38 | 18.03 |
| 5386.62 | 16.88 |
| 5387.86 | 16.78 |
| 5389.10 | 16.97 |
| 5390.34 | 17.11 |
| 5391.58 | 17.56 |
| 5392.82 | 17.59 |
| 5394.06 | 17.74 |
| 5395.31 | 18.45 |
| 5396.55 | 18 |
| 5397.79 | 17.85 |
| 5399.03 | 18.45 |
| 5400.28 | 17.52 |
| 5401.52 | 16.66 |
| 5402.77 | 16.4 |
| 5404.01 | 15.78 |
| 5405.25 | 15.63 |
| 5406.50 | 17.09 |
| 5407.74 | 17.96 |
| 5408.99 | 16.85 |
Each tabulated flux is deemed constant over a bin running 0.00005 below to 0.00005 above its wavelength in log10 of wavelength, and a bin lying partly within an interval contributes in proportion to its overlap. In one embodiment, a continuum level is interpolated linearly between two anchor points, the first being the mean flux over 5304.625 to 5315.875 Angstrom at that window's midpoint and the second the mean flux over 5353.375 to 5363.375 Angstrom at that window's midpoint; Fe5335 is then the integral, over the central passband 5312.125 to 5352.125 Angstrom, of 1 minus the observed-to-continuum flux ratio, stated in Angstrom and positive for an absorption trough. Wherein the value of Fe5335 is 1.31 Angstrom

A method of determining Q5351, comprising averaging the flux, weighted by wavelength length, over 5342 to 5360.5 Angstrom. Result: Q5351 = 18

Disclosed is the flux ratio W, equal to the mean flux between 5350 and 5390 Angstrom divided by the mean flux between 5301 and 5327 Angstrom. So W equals 1.02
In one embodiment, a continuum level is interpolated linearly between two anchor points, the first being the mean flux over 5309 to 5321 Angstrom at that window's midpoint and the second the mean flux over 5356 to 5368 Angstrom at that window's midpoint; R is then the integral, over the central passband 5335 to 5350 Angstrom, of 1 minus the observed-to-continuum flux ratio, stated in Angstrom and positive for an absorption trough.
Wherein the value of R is 0.6 Angstrom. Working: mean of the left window 18.2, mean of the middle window 17.7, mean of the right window 18.5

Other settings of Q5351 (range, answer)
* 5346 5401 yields 17.9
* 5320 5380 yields 17.6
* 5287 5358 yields 17.6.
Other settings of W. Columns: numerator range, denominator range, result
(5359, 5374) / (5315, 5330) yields 1.07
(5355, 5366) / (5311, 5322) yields 1.04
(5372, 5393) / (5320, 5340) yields 1.06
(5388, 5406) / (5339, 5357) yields 0.97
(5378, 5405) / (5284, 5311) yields 0.97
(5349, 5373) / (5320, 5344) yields 1.07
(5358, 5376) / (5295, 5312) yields 1.02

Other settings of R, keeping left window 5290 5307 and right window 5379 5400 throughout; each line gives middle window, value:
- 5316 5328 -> 0.5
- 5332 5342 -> 0.3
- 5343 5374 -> -0.6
